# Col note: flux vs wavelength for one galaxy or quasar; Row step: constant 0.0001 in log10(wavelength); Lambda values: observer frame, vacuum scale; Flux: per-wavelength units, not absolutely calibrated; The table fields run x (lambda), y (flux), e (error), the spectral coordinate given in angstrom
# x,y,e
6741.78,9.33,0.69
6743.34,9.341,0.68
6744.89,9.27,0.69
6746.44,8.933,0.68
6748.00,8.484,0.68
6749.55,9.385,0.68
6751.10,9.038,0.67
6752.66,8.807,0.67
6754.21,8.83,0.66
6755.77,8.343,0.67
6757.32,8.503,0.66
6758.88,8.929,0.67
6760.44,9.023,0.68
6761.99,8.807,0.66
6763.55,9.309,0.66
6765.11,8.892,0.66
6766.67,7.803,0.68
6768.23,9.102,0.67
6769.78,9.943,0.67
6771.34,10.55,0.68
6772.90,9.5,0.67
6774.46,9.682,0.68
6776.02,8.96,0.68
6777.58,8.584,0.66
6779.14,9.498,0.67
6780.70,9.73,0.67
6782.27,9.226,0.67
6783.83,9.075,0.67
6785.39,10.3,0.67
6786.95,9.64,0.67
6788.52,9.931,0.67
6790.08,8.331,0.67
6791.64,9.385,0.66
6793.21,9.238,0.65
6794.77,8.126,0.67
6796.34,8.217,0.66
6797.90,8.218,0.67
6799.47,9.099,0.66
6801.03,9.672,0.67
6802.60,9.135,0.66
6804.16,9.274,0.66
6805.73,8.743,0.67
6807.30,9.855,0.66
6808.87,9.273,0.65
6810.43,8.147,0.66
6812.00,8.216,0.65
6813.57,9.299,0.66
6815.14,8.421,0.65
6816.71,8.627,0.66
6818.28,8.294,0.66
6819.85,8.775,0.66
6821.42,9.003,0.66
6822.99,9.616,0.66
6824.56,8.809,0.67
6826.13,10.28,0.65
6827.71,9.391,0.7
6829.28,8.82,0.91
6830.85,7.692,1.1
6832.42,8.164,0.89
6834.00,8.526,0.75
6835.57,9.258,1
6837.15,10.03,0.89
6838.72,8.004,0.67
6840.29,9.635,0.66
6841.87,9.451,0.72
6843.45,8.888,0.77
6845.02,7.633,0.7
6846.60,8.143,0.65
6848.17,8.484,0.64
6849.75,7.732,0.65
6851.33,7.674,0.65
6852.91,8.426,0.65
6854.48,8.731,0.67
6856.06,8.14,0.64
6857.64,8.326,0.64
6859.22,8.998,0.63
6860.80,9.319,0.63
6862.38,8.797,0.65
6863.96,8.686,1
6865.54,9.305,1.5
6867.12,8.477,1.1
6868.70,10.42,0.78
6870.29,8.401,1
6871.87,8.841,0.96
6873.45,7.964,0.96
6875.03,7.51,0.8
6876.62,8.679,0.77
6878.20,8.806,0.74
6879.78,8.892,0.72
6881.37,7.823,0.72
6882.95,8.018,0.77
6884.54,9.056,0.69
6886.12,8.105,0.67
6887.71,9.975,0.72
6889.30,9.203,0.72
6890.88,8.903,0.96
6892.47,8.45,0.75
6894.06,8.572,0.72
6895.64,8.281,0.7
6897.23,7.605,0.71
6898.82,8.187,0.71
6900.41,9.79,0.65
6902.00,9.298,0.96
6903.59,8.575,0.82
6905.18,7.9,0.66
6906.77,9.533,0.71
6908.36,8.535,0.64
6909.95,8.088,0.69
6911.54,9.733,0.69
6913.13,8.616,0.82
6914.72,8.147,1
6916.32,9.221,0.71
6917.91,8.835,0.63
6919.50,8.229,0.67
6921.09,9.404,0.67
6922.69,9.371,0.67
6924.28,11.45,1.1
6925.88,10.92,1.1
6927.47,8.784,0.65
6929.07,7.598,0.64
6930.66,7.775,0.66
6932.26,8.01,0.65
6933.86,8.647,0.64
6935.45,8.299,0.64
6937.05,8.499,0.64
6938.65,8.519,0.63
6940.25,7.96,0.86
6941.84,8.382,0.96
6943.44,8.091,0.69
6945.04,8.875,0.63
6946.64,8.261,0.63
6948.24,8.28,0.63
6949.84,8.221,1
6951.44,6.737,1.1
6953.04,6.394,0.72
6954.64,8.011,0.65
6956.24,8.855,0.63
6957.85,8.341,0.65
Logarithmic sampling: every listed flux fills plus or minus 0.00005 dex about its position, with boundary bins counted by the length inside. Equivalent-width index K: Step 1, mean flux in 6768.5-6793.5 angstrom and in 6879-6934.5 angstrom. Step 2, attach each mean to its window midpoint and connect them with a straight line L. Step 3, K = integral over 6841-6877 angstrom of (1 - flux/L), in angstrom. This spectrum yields 1.9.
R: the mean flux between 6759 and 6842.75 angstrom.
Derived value 9.07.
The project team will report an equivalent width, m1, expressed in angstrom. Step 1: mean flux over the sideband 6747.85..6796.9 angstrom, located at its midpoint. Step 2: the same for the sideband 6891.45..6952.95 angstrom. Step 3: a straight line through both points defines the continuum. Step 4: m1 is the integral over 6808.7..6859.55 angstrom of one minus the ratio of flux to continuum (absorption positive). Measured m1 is 1.24 angstrom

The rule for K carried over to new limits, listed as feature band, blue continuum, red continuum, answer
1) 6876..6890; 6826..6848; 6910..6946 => 0.09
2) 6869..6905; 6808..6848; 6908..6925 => 1.52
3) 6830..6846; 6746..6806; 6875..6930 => 0.42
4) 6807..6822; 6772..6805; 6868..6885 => 0.41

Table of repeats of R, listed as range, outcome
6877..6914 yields 8.69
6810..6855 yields 8.7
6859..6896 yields 8.73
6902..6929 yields 9.05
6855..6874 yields 8.81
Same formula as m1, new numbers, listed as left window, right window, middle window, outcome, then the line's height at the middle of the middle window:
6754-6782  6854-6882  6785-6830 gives -0.4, 8.94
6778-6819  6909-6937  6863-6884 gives 0.8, 8.94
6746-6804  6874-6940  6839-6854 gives 0.8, 8.89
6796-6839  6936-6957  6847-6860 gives 0.6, 8.68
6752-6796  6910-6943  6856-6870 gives 0.0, 8.94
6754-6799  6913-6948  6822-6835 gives 0.1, 8.97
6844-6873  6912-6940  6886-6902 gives -0.1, 8.71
